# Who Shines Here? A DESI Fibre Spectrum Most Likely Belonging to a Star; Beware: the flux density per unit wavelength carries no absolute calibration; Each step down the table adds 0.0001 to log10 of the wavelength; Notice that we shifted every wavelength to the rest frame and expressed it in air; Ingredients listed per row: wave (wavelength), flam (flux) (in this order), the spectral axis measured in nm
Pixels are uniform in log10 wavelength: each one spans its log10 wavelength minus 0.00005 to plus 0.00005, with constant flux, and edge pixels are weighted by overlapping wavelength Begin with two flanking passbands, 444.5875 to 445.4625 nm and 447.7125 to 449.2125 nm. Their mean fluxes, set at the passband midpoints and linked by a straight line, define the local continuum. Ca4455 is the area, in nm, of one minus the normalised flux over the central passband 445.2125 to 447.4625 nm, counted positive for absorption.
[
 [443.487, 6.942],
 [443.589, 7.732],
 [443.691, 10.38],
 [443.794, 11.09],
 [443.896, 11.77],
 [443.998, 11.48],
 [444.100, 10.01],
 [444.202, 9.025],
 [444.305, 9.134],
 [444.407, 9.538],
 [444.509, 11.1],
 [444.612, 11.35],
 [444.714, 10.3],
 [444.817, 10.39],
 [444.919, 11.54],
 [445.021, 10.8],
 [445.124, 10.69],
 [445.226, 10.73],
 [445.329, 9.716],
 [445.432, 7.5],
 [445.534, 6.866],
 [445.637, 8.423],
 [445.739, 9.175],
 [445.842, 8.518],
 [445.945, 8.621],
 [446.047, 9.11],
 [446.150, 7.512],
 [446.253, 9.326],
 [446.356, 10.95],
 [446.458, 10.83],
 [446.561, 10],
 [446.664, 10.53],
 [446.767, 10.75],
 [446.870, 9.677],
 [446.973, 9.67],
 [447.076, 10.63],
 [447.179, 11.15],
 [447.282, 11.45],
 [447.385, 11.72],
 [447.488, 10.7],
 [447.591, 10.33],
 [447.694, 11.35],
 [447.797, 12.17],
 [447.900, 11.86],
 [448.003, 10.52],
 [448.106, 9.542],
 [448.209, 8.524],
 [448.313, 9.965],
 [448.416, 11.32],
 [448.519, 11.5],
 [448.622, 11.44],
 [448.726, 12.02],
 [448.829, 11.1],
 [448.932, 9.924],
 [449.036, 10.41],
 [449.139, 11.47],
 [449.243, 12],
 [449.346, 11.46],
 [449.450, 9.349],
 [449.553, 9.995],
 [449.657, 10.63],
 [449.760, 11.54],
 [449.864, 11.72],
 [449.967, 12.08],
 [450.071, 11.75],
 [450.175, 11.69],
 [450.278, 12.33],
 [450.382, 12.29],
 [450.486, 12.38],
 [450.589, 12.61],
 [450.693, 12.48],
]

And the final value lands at 0.19 nm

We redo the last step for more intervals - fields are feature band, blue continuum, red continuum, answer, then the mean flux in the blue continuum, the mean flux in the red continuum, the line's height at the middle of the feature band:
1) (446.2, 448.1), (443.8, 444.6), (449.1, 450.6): 0.05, 10.4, 11.5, 11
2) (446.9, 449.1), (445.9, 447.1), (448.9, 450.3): -0.08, 9.79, 11.2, 10.5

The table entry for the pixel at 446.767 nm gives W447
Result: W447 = 10.75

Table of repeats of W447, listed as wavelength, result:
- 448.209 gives 8.524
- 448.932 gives 9.924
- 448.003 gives 10.52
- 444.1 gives 10.01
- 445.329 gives 9.716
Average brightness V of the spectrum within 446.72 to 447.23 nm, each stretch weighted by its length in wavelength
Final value 10.4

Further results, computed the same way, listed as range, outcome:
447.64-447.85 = 11.8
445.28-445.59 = 8.01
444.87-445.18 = 11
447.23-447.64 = 11.1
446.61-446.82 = 10.6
